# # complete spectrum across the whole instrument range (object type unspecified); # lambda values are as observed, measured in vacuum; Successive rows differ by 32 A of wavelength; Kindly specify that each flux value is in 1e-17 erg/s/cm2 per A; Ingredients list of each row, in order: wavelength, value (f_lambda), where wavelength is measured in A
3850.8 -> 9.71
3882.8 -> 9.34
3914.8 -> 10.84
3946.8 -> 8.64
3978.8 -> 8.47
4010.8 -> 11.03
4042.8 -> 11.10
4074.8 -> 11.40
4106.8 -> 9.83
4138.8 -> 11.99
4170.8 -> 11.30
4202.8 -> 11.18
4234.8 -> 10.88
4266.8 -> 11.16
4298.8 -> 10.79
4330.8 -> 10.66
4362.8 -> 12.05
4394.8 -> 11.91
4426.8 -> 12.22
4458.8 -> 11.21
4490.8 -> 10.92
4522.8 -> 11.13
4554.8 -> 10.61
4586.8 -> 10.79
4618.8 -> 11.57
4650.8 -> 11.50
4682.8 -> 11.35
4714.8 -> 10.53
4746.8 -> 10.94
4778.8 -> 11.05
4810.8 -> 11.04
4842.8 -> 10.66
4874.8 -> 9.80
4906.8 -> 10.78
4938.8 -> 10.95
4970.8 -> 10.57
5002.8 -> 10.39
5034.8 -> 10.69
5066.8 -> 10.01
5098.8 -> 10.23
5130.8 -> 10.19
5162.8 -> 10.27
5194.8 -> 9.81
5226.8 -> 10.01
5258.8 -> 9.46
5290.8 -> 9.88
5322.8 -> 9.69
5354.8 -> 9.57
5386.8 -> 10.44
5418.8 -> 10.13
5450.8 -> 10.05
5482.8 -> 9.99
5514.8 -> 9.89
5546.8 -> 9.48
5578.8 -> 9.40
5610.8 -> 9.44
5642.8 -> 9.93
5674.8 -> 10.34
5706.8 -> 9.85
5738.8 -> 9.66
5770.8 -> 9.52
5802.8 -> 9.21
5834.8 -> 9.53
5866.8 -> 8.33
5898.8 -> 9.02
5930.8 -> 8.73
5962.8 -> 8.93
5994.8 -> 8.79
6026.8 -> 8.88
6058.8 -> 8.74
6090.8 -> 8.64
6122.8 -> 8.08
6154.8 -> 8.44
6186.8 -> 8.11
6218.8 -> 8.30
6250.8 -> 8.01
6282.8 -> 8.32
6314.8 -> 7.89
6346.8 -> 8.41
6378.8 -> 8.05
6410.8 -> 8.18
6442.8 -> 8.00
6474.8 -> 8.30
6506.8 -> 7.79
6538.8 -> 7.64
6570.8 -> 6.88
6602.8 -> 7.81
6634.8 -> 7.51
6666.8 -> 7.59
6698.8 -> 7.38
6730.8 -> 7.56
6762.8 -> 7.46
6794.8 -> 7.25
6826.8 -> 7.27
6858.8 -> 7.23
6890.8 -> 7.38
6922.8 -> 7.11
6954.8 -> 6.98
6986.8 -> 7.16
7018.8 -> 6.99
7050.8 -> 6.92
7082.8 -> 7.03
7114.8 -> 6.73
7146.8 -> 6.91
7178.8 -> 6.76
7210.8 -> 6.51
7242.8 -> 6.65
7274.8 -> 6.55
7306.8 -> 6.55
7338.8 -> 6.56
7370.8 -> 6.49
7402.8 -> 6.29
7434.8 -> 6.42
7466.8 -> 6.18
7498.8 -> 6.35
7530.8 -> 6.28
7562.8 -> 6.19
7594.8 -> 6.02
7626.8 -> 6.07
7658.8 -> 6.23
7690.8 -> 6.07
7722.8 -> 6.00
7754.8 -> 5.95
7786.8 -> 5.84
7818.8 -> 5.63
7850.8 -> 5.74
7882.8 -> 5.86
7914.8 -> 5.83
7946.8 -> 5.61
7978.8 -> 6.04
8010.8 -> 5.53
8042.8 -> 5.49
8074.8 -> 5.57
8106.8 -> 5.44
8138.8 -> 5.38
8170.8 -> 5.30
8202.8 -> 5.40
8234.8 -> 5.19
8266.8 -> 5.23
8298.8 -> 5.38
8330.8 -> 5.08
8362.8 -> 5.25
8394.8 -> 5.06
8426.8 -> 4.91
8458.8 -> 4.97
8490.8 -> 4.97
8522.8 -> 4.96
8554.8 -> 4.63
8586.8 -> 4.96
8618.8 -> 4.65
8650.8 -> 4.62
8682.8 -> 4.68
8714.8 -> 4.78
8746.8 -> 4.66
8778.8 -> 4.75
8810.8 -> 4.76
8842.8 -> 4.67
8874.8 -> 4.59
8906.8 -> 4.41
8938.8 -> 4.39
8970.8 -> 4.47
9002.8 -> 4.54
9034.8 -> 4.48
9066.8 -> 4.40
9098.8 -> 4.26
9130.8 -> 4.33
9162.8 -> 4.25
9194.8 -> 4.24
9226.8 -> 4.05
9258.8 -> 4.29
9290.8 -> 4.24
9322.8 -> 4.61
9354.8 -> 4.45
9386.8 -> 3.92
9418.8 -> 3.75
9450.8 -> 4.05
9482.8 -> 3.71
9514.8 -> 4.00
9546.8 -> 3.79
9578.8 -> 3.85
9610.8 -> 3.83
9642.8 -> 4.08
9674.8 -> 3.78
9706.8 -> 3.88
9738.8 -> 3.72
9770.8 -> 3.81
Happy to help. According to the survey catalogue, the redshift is 0.000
